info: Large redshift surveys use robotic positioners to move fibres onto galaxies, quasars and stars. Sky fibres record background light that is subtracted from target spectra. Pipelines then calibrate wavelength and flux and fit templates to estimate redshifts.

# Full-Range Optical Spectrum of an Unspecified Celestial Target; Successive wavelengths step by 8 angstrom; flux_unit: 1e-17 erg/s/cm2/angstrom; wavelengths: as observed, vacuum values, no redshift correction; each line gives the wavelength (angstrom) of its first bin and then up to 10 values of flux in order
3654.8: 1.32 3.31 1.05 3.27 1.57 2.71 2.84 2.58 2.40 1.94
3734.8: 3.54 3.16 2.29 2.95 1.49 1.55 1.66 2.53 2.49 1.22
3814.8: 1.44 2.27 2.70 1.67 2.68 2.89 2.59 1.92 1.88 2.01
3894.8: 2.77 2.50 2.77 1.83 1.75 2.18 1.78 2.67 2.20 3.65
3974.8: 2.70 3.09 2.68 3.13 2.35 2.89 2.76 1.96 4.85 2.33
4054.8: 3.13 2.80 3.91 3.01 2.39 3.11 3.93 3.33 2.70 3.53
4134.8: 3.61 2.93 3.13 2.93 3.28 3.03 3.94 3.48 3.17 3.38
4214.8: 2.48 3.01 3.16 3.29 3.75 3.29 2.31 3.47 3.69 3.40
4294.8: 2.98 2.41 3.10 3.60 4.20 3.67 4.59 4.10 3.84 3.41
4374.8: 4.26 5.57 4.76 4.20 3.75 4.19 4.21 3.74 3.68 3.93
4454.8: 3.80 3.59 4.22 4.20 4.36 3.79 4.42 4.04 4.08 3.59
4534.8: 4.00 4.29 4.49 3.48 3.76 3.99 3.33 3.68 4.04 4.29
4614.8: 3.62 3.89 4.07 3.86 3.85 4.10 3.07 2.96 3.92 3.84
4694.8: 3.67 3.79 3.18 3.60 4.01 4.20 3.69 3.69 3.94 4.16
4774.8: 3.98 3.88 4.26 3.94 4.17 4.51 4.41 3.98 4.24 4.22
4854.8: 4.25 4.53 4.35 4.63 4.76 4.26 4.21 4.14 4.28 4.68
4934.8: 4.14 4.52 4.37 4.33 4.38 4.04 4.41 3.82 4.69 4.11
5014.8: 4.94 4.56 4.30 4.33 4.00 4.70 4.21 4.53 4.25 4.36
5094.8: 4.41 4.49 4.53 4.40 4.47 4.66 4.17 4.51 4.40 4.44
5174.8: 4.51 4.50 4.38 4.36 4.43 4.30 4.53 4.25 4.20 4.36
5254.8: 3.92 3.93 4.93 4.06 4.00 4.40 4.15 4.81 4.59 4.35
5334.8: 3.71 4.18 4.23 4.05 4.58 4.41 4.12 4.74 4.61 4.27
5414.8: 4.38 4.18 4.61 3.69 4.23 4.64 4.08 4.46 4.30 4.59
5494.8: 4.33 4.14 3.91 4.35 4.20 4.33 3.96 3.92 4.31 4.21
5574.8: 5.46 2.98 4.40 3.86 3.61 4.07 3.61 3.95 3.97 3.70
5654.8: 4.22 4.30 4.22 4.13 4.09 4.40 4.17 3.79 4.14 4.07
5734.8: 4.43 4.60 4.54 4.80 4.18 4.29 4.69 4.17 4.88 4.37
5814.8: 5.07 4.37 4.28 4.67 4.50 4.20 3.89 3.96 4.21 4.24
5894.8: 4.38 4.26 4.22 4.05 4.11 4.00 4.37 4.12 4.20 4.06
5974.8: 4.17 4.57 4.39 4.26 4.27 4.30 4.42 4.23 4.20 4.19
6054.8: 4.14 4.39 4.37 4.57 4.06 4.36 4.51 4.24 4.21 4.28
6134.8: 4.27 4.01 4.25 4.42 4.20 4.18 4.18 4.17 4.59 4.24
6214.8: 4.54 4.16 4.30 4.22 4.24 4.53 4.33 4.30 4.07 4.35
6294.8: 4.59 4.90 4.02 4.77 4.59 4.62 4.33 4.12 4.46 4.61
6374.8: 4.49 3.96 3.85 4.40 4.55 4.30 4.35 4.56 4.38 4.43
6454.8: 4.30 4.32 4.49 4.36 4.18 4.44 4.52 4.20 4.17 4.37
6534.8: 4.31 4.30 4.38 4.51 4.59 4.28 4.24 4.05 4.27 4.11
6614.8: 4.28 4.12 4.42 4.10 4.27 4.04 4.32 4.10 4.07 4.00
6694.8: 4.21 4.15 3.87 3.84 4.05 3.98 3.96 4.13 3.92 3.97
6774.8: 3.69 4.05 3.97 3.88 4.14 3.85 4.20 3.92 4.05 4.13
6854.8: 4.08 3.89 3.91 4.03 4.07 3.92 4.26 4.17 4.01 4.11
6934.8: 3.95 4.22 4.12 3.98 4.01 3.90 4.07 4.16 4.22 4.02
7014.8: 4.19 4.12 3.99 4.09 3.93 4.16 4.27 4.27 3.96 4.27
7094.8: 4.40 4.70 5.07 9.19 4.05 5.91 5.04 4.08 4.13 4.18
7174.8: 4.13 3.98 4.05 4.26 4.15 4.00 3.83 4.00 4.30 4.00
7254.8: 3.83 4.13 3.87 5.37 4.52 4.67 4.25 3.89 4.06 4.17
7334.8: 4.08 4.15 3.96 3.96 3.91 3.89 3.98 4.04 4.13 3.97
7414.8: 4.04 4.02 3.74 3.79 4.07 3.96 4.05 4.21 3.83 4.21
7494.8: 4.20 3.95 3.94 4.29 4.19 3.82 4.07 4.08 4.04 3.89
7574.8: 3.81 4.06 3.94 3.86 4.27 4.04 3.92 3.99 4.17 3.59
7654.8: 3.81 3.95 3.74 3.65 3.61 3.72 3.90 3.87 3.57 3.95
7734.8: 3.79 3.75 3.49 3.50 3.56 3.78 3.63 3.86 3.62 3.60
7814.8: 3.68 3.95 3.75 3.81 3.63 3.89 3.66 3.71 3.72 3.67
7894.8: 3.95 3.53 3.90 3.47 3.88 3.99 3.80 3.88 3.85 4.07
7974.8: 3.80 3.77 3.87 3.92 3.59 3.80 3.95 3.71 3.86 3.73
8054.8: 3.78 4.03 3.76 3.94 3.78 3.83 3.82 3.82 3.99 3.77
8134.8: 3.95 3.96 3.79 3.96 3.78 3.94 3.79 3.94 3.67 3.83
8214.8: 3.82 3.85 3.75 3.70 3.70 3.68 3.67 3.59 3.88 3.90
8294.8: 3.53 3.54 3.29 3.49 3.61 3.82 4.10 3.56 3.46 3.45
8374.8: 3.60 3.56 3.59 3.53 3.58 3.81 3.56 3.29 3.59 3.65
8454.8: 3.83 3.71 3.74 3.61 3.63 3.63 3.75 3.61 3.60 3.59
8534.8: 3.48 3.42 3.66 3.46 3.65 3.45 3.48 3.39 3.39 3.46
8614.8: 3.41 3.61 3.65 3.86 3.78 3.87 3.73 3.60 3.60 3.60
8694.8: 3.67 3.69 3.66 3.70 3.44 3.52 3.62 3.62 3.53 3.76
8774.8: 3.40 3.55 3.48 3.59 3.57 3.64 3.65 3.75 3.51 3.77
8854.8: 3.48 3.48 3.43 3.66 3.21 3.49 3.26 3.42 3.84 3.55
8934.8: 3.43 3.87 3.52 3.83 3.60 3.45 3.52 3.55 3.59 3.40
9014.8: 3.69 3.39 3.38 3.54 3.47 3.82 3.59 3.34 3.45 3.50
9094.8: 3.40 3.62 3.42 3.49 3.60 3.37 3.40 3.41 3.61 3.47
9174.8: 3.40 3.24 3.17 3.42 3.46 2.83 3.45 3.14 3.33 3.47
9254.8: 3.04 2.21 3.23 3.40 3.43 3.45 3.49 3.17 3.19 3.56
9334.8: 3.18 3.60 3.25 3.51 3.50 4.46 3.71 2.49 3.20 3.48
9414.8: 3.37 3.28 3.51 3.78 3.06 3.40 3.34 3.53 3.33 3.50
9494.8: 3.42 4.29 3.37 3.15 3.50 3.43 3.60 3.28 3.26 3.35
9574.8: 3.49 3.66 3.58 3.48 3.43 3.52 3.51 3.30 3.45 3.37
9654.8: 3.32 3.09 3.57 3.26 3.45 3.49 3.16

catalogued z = 0.08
